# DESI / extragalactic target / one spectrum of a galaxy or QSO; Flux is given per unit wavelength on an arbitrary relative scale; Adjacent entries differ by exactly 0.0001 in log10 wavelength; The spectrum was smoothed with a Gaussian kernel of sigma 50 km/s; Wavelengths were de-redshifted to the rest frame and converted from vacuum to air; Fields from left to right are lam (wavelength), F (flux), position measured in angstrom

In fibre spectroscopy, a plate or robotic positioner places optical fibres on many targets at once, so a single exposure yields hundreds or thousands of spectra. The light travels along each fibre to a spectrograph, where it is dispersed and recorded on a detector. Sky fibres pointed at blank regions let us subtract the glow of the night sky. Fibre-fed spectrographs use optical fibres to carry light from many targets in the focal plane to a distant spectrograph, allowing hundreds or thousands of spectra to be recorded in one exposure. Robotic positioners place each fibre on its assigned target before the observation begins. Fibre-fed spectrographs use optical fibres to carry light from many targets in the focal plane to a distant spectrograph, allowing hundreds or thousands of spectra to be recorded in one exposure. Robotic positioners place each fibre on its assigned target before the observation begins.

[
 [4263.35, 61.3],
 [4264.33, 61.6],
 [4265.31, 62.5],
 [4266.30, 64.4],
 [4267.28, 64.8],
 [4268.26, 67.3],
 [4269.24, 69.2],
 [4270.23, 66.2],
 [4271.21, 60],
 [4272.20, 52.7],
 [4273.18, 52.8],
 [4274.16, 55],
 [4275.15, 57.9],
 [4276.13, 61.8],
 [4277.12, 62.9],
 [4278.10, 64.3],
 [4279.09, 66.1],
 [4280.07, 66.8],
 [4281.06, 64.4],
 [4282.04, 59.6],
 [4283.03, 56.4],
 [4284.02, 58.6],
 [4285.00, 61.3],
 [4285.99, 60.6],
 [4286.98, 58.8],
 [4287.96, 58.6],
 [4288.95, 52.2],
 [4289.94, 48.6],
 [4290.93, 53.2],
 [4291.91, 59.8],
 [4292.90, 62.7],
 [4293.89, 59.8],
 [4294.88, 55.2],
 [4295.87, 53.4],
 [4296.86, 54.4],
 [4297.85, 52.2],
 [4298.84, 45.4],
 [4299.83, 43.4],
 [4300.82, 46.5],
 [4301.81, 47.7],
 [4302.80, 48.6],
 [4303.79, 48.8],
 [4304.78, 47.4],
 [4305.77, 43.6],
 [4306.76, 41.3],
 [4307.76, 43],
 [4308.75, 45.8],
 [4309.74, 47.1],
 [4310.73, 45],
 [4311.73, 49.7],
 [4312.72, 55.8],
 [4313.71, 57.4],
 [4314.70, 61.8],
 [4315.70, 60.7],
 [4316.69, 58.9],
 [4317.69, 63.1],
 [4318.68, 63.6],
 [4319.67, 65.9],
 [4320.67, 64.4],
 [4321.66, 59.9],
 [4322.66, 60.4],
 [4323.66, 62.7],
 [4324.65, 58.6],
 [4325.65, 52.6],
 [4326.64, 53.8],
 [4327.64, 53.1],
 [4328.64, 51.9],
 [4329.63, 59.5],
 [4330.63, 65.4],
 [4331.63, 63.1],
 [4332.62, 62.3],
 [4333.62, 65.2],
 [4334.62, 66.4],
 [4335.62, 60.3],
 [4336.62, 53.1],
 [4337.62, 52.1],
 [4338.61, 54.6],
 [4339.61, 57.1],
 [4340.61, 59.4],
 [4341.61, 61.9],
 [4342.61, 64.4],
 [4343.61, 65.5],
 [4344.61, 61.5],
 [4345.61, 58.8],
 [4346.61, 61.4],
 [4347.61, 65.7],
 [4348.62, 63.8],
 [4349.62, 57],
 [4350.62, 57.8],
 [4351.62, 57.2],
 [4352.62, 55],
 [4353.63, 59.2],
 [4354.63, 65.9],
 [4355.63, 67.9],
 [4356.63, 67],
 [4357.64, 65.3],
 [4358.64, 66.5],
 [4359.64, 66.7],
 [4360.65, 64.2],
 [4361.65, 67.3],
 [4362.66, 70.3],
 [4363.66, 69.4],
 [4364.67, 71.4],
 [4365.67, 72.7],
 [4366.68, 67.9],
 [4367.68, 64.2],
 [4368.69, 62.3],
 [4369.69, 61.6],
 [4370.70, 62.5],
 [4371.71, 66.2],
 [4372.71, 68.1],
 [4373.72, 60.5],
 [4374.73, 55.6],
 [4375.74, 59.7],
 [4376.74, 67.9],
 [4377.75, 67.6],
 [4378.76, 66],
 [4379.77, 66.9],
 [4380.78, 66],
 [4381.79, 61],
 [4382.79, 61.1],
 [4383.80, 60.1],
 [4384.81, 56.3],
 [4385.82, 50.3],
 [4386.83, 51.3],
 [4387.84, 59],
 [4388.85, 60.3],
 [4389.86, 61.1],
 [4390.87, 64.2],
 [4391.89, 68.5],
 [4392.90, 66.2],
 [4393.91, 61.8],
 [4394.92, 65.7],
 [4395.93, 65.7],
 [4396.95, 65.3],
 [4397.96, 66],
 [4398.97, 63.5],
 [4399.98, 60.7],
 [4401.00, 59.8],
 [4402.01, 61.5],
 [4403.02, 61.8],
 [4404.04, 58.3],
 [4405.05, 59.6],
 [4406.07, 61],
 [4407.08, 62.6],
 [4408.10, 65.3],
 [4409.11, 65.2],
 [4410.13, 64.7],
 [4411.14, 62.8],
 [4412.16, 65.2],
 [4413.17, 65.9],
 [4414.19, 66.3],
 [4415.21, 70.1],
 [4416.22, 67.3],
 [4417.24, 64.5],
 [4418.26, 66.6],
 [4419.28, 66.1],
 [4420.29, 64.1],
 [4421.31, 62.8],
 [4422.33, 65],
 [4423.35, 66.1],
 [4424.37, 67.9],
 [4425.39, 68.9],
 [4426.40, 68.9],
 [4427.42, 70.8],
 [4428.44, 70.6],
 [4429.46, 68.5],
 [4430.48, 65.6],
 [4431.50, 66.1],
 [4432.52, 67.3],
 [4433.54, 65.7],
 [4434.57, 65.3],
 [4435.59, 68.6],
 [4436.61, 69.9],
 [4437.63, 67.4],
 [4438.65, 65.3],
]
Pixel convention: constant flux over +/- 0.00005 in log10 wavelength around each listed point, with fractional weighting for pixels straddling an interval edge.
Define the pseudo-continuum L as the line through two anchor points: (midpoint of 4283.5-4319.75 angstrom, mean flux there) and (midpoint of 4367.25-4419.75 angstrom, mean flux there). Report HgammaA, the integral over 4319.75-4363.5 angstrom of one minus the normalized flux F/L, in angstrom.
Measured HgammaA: -2.7 angstrom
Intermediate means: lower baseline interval 53.4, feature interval 61.2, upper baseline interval 63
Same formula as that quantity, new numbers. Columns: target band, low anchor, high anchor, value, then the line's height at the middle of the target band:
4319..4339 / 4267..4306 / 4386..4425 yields 0.0 angstrom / 59.2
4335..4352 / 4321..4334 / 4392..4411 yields 0.1 angstrom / 60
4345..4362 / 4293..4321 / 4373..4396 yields -1.3 angstrom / 58.1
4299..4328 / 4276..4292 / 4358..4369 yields 4.3 angstrom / 62.6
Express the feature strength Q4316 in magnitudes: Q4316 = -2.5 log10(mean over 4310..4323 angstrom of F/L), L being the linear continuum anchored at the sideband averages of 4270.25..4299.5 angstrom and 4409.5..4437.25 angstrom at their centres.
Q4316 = 0.02 mag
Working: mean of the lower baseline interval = 57.8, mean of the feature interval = 58.7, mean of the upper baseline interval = 66.7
